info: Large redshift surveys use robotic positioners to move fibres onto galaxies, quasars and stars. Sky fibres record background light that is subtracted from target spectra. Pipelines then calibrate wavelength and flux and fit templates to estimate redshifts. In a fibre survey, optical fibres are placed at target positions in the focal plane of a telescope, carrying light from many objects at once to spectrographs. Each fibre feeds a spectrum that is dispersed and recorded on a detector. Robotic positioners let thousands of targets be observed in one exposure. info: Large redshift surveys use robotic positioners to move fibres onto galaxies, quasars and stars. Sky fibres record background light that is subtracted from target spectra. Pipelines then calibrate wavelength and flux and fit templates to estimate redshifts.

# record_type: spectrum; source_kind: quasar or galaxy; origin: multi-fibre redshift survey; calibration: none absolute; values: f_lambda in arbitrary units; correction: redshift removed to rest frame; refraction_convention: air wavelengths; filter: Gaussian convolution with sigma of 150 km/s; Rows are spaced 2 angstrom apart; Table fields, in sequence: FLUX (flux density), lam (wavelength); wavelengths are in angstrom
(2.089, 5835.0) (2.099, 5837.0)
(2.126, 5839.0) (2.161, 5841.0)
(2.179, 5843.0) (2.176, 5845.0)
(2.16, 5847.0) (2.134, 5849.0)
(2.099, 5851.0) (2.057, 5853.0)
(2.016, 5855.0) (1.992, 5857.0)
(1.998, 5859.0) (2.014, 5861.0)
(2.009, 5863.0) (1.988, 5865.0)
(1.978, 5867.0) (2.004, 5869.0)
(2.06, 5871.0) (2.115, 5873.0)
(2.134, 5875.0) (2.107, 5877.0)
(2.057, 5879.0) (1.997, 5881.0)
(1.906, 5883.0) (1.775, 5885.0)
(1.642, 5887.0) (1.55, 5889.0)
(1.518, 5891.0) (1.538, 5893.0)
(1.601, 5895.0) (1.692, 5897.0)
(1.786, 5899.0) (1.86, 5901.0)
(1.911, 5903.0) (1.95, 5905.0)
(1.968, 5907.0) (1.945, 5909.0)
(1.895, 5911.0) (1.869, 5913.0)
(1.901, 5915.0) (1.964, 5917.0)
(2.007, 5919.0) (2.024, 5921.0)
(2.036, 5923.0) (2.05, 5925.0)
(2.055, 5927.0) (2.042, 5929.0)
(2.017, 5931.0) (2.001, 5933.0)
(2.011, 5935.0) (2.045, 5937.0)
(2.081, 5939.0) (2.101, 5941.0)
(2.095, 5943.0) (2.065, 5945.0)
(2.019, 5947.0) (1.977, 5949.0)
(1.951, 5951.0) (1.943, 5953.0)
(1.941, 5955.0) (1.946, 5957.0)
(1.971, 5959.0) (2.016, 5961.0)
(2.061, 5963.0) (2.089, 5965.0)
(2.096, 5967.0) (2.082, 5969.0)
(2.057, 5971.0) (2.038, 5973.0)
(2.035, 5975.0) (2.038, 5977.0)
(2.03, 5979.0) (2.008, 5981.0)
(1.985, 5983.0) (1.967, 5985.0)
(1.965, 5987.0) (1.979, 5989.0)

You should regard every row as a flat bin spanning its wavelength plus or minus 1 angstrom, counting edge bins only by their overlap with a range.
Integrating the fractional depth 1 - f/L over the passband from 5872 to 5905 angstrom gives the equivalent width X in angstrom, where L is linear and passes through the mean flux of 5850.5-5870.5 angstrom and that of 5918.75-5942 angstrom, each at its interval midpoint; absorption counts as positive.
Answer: 3.2 angstrom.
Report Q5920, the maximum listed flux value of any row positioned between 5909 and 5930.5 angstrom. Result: 2.055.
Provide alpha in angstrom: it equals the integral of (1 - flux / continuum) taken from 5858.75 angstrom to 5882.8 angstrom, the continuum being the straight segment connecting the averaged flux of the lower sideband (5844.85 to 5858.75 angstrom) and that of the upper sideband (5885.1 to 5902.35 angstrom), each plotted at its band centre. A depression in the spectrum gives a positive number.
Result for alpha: -1.9 angstrom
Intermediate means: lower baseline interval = 2.08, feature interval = 2.04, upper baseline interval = 1.66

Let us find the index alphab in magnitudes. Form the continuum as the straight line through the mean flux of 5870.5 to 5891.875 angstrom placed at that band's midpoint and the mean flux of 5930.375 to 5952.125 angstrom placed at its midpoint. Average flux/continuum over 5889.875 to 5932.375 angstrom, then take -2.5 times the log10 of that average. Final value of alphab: 0.04 mag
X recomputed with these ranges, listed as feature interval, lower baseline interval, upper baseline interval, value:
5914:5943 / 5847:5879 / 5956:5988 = 0.12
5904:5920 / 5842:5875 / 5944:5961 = 0.62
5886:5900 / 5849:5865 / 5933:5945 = 2.92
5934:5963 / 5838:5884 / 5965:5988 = 0.36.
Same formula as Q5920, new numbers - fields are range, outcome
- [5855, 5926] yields 2.134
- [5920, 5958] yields 2.101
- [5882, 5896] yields 1.906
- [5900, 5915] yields 1.968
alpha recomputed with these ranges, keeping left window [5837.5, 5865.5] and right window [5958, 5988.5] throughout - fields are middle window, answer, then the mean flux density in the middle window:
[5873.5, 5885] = 0.3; 2.02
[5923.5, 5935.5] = 0.1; 2.03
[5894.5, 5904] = 1.3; 1.78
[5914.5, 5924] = 0.3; 1.99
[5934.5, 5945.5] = -0.1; 2.07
